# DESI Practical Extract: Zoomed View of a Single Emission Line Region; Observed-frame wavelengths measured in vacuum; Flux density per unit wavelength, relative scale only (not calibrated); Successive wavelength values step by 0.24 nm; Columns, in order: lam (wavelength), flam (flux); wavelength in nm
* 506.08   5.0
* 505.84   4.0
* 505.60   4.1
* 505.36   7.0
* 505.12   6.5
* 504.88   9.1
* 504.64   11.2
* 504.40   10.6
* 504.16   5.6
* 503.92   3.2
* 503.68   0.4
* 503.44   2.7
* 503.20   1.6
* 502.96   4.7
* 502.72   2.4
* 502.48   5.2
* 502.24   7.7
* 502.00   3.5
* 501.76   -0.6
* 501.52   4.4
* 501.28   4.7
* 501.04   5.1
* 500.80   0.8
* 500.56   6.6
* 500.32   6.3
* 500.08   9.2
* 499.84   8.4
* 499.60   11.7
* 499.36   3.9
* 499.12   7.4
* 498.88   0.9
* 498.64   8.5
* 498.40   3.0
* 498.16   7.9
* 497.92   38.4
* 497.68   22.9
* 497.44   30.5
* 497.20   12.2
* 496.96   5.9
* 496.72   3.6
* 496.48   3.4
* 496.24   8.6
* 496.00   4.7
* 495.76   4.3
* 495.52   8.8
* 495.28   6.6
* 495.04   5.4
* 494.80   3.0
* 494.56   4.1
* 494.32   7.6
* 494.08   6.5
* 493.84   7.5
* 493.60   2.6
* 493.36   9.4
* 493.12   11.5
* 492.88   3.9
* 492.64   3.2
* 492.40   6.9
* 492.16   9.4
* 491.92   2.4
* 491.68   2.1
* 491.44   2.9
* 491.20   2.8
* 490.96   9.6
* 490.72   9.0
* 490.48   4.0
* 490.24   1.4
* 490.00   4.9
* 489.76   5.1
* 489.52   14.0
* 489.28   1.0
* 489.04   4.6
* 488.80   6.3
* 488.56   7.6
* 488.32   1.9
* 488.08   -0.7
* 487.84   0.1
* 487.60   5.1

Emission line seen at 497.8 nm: [O II]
